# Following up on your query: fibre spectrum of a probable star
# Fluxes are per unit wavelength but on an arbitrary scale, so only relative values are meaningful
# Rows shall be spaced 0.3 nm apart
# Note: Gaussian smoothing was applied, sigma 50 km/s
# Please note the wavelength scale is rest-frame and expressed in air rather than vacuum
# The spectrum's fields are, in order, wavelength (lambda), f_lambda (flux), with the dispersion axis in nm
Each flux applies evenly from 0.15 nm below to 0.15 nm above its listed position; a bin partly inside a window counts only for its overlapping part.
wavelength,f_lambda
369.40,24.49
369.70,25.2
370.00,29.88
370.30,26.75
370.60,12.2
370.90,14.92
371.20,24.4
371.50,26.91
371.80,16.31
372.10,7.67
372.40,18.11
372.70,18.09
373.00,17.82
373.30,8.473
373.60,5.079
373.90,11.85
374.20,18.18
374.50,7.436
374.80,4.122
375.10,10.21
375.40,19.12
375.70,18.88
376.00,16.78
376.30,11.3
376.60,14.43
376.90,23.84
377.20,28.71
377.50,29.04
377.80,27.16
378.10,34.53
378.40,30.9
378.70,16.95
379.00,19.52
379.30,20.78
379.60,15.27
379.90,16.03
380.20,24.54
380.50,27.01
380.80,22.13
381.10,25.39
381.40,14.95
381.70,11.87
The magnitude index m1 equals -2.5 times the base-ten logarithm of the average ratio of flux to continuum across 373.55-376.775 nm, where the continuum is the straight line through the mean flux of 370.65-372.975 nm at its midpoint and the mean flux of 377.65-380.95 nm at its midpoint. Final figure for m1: 0.50 mag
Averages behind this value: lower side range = 17.8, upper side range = 23.2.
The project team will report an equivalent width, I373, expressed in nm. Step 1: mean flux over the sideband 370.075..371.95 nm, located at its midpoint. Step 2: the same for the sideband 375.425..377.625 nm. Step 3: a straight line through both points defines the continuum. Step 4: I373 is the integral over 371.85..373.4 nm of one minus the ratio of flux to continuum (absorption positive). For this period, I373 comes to 0.47 nm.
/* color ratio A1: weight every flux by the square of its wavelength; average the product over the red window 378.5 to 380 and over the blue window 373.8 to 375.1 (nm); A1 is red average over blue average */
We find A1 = 1.81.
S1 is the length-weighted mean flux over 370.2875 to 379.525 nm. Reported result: 17.9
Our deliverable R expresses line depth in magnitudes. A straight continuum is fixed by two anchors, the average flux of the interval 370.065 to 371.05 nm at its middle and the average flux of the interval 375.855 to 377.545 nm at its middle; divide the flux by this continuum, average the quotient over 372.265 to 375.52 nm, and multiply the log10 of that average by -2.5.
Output 0.49 mag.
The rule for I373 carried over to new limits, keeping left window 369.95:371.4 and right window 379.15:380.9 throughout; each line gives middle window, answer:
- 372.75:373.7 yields 0.43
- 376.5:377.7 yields -0.20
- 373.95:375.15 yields 0.62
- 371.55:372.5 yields 0.27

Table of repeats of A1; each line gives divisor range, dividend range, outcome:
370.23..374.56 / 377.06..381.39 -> 1.59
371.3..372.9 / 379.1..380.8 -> 1.23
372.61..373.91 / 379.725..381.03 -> 1.94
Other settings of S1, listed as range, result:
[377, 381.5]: 23.6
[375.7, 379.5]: 22.6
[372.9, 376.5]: 12.4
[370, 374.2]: 16.6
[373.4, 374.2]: 10.3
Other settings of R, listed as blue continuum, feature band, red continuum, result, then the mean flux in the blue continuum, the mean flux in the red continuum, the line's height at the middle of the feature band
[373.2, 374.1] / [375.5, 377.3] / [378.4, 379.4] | -0.22 mag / 9.01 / 20.8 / 15.2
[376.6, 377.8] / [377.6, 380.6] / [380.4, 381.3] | 0.07 mag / 25.6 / 24.2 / 24.9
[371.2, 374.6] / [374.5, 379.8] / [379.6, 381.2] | -0.03 mag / 14.7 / 22.2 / 19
